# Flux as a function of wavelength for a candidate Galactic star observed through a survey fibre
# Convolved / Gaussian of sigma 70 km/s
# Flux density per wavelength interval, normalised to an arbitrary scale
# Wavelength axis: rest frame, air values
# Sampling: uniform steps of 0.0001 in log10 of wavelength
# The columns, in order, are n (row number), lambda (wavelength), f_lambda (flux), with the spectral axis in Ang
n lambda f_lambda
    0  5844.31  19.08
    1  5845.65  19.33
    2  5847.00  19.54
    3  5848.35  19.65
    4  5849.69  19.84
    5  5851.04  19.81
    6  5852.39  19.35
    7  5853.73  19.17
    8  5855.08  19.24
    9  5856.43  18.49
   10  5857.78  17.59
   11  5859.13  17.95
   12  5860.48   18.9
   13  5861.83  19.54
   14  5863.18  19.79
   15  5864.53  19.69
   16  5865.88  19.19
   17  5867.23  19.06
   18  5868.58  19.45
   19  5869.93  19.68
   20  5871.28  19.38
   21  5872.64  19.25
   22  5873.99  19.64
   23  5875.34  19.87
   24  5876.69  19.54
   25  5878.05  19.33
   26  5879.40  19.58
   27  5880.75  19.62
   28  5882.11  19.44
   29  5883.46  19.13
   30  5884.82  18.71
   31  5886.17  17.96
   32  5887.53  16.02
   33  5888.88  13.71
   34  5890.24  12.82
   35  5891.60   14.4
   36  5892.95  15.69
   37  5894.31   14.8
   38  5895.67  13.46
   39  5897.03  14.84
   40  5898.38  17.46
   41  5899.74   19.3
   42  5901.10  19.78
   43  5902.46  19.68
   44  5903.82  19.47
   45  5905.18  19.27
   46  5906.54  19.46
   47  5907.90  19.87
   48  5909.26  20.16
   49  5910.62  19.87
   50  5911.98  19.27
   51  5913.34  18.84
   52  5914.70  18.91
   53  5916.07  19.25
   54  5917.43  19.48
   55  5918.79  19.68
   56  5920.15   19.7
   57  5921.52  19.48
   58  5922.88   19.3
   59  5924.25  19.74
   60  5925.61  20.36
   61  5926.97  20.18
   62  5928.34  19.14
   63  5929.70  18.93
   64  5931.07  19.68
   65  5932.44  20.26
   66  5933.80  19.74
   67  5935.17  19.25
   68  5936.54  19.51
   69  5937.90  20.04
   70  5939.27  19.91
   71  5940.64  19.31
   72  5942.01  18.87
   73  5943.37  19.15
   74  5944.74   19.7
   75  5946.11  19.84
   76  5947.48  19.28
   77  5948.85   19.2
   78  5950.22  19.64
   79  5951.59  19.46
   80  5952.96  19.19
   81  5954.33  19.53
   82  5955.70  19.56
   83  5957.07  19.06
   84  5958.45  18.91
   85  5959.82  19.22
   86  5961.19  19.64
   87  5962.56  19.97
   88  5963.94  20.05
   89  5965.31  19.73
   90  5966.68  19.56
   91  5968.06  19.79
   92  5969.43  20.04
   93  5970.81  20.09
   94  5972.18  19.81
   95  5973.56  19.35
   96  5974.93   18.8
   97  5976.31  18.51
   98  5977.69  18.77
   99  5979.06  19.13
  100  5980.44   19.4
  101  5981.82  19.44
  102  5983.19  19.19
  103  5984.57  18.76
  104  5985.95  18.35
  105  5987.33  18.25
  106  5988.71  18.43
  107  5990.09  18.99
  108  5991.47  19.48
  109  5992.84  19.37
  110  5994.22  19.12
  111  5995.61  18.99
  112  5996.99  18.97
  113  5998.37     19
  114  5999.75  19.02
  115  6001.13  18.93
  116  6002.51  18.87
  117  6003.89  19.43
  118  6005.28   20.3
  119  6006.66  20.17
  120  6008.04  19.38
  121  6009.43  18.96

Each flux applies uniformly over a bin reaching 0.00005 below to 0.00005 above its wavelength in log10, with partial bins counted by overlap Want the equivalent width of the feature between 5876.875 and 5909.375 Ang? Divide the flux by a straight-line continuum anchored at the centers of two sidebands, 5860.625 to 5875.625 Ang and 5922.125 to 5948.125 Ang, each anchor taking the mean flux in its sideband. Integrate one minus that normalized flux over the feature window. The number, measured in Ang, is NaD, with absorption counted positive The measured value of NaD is 3.1 Ang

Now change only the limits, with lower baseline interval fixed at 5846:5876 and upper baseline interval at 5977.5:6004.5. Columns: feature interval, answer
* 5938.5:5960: -0.31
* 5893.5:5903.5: 1.08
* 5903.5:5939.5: -0.81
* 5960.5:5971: -0.44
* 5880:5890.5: 1.02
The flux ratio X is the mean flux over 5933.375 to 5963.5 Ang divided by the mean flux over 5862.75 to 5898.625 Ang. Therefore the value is 1.1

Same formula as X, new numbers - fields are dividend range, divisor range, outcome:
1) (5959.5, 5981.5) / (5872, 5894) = 1.10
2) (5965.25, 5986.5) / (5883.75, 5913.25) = 1.10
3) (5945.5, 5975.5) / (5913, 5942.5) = 1.00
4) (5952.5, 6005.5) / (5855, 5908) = 1.06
